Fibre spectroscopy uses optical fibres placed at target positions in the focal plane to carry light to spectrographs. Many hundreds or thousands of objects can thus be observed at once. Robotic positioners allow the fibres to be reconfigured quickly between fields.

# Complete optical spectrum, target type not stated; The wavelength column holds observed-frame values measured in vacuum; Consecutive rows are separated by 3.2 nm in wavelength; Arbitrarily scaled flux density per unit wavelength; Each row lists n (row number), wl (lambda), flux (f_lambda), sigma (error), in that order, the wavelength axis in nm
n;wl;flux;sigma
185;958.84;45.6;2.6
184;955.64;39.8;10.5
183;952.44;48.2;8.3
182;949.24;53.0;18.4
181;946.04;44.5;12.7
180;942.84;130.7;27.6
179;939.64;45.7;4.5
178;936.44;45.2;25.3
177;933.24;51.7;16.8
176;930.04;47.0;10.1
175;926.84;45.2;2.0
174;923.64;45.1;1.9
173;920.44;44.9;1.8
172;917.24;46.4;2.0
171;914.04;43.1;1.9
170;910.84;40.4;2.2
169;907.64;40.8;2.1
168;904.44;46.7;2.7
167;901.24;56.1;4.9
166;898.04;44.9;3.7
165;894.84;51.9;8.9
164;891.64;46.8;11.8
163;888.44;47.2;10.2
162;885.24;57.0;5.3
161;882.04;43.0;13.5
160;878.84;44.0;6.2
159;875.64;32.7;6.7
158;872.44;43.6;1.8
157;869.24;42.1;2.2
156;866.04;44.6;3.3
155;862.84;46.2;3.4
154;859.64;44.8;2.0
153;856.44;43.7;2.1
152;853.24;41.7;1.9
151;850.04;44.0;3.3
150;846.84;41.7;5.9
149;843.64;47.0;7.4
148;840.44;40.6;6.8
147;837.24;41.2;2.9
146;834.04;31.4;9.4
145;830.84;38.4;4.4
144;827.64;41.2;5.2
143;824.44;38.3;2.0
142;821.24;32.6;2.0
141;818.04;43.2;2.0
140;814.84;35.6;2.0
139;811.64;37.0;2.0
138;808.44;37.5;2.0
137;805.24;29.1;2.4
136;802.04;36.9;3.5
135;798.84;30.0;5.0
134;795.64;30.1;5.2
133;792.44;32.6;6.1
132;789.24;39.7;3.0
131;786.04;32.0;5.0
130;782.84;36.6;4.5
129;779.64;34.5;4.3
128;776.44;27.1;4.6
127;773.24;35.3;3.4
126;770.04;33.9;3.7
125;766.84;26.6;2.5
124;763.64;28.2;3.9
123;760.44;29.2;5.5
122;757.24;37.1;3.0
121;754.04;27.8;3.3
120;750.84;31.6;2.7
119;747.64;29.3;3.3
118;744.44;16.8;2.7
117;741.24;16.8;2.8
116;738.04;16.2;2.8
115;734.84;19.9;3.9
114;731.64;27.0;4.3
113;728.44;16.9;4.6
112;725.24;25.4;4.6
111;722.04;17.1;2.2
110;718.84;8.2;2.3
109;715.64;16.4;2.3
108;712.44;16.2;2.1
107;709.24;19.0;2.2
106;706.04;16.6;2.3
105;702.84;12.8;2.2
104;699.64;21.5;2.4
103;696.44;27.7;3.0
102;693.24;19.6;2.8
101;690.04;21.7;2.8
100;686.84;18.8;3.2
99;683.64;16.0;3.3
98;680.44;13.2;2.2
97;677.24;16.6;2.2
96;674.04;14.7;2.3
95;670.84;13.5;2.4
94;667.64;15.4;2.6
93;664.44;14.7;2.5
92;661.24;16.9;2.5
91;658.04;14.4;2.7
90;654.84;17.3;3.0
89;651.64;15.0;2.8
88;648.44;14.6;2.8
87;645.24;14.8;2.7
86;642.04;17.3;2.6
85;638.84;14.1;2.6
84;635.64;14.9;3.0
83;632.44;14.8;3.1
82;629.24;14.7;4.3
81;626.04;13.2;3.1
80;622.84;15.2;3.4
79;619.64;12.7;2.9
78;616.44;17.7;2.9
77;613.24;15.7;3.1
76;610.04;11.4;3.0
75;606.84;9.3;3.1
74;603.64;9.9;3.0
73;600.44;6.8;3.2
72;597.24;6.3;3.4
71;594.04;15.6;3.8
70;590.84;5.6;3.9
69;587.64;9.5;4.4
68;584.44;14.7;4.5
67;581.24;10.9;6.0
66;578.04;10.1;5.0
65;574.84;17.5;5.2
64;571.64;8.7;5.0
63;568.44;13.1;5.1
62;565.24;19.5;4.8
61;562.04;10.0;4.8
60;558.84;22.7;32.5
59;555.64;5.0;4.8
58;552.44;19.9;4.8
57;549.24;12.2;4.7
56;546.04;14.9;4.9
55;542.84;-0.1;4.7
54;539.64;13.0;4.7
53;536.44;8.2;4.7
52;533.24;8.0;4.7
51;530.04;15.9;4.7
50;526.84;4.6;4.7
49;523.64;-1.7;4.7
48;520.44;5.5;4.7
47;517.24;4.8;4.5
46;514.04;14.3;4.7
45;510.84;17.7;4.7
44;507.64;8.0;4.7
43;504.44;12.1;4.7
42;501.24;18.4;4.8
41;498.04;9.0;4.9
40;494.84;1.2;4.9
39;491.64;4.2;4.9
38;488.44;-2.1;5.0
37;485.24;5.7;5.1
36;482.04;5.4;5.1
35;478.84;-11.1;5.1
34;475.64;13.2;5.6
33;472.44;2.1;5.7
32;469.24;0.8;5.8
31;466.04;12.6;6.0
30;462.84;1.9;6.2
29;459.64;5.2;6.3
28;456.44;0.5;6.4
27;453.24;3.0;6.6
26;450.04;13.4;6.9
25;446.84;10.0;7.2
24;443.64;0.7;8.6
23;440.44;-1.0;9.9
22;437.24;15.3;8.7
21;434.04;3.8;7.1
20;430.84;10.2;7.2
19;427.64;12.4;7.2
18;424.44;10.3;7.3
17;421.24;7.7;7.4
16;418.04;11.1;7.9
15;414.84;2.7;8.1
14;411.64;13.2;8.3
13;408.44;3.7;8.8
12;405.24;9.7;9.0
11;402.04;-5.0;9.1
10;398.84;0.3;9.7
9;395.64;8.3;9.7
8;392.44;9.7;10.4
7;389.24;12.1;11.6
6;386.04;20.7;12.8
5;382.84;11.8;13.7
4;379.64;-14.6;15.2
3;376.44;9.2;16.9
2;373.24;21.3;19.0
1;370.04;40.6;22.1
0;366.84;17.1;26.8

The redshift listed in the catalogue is 0.872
